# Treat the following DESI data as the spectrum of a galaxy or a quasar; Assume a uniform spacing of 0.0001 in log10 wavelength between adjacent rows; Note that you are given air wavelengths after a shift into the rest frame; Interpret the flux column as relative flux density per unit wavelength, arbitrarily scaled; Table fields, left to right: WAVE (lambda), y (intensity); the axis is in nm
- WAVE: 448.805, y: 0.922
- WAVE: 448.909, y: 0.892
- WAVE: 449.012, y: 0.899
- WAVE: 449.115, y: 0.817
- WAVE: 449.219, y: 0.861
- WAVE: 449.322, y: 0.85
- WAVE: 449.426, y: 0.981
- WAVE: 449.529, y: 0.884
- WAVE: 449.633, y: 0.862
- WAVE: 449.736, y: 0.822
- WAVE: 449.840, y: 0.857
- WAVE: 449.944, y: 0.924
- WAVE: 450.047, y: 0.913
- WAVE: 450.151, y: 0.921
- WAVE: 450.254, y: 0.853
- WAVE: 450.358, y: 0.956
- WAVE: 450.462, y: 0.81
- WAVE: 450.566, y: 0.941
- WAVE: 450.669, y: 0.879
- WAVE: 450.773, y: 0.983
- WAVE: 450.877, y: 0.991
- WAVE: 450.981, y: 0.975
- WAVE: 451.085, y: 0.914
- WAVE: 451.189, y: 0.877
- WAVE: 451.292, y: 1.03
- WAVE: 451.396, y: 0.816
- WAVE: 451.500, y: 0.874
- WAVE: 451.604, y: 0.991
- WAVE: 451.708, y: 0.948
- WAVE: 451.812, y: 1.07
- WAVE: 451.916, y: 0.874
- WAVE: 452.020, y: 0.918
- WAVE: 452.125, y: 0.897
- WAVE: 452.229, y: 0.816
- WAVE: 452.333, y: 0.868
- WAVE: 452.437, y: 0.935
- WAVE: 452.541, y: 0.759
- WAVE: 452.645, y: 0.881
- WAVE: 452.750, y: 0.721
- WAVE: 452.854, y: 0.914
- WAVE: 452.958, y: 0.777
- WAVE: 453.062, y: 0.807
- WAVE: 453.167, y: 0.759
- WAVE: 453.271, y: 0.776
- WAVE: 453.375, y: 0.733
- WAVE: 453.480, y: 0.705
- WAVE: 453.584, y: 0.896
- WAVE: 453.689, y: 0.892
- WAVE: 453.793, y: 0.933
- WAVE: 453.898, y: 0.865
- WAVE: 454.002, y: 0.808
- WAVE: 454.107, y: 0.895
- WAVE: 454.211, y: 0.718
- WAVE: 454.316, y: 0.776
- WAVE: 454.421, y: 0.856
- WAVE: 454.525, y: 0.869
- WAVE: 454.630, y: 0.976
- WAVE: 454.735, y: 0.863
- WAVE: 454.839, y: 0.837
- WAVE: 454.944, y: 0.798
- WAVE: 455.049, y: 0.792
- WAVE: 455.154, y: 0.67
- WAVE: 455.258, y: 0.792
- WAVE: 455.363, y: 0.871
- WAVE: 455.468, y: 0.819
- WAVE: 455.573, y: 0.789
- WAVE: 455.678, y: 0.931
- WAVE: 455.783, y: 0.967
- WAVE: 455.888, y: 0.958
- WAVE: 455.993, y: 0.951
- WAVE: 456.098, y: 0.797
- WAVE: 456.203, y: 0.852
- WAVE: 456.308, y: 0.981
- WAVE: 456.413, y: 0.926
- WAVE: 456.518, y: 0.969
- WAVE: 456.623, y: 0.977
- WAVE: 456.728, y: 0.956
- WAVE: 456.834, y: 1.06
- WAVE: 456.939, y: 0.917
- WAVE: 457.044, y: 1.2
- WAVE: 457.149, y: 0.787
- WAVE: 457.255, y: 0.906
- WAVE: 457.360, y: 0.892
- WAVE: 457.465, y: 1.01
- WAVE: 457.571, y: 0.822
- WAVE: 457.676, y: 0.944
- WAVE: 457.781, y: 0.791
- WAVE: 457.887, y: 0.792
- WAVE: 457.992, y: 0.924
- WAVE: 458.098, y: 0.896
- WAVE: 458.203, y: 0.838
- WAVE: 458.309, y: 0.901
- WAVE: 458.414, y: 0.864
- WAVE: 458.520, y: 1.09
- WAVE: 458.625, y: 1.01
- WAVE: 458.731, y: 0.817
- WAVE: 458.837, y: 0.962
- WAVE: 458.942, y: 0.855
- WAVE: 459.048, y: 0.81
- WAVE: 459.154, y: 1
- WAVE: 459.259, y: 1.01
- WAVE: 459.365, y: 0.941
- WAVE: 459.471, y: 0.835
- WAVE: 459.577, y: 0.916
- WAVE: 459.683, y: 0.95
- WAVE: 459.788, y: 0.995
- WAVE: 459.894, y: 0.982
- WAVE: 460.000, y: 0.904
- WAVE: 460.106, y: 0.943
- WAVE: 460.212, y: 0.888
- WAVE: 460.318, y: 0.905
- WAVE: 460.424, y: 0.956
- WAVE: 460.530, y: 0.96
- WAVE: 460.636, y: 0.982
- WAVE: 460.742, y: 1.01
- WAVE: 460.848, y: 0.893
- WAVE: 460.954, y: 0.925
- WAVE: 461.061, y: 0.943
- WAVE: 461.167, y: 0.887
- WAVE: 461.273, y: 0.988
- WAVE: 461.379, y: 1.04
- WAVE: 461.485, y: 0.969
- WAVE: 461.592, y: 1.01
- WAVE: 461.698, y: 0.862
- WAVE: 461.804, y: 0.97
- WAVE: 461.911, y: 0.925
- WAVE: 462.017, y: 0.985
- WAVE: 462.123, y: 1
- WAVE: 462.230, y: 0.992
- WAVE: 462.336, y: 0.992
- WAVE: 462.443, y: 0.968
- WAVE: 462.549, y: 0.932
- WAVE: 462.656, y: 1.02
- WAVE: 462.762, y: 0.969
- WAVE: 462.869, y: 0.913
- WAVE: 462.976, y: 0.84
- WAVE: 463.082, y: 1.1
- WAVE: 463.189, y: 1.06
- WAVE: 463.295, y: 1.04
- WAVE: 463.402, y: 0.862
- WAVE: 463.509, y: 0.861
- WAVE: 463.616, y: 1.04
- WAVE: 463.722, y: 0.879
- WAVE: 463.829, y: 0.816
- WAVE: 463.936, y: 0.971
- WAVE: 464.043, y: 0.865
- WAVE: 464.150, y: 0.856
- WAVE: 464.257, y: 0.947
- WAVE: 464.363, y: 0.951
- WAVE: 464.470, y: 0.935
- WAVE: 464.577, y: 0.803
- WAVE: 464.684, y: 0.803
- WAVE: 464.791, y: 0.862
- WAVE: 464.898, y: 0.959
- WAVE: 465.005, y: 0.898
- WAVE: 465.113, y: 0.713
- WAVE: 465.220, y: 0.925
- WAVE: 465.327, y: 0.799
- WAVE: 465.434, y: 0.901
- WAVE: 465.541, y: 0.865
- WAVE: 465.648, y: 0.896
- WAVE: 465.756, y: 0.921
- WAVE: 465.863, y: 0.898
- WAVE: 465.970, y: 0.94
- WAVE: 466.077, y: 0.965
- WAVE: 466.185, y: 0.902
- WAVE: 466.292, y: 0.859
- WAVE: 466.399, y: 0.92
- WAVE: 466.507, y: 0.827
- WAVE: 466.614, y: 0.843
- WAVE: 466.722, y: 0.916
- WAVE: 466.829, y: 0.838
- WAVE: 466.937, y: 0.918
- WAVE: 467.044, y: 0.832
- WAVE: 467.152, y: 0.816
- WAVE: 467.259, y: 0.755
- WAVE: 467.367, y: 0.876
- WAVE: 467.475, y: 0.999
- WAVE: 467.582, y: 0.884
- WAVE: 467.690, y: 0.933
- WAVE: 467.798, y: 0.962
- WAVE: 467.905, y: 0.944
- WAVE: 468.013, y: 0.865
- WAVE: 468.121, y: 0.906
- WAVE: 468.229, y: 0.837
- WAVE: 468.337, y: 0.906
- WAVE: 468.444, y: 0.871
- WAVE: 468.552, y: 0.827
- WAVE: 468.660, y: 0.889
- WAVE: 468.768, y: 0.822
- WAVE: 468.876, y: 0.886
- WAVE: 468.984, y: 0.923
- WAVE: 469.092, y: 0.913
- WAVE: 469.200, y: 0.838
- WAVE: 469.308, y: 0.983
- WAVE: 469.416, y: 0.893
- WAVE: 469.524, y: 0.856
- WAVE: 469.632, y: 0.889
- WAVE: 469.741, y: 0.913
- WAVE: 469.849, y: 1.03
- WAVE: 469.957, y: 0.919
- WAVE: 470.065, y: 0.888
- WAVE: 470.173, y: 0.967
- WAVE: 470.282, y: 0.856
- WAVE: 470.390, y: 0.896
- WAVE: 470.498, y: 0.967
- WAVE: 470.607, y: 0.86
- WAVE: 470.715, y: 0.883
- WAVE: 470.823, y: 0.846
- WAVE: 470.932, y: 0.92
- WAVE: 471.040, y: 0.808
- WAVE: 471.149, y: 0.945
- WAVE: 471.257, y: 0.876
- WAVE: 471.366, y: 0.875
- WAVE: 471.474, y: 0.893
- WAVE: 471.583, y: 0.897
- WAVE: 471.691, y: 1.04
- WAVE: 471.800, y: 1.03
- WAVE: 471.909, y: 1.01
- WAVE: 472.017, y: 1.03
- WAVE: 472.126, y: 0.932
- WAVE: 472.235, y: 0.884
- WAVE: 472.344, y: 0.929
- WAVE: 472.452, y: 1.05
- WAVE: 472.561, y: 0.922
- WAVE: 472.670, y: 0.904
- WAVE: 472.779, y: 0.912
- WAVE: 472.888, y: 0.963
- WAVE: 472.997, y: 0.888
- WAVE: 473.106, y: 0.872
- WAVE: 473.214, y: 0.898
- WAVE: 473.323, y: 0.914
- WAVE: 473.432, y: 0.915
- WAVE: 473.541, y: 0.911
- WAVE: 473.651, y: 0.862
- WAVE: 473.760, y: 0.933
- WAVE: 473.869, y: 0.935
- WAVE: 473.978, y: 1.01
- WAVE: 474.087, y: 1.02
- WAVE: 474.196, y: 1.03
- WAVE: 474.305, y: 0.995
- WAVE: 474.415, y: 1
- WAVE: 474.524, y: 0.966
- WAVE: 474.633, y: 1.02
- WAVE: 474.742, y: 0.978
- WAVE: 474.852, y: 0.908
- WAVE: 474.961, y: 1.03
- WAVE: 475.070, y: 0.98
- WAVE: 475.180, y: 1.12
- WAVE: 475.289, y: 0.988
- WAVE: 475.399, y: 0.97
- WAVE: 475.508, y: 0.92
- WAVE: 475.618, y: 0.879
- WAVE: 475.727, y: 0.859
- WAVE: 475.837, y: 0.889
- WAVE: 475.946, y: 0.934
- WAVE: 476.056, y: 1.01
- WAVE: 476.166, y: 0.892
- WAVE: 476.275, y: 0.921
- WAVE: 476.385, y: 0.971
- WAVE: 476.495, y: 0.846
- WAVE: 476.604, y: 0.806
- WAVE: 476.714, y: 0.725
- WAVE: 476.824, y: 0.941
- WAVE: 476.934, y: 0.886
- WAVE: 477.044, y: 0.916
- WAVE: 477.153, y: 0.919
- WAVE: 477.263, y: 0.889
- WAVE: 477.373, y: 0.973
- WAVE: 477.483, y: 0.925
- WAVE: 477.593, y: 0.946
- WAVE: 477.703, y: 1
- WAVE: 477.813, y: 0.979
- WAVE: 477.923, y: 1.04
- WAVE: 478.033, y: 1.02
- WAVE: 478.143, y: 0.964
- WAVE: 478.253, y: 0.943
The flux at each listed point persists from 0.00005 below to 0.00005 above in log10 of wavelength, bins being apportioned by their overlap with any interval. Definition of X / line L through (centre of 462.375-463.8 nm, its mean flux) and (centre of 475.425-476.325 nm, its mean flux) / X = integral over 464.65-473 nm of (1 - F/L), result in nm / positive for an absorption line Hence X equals 0.34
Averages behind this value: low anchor 0.958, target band 0.9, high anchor 0.915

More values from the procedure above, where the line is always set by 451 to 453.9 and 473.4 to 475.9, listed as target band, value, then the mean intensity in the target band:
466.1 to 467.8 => 0.09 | 0.879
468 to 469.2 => 0.08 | 0.875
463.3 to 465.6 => 0.08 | 0.885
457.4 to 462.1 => -0.17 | 0.93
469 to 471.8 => 0.10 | 0.909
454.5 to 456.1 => 0.04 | 0.856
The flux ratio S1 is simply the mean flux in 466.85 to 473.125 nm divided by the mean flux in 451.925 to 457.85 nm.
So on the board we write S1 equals 1.0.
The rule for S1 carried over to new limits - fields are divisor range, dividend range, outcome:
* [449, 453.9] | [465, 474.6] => 1.03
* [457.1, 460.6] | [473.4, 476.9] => 1.03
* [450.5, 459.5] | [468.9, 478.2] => 1.05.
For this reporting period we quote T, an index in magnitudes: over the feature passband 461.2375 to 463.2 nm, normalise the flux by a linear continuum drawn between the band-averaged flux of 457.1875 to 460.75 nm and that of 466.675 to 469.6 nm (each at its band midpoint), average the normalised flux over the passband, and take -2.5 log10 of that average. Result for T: -0.08 mag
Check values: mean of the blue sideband 0.919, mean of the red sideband 0.885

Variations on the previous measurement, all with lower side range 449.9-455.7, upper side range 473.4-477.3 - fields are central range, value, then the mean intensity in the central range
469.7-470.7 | 0.001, 0.921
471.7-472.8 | -0.042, 0.964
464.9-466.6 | 0.029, 0.883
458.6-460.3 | -0.045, 0.924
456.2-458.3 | -0.053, 0.923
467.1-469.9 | 0.028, 0.893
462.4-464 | -0.061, 0.951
